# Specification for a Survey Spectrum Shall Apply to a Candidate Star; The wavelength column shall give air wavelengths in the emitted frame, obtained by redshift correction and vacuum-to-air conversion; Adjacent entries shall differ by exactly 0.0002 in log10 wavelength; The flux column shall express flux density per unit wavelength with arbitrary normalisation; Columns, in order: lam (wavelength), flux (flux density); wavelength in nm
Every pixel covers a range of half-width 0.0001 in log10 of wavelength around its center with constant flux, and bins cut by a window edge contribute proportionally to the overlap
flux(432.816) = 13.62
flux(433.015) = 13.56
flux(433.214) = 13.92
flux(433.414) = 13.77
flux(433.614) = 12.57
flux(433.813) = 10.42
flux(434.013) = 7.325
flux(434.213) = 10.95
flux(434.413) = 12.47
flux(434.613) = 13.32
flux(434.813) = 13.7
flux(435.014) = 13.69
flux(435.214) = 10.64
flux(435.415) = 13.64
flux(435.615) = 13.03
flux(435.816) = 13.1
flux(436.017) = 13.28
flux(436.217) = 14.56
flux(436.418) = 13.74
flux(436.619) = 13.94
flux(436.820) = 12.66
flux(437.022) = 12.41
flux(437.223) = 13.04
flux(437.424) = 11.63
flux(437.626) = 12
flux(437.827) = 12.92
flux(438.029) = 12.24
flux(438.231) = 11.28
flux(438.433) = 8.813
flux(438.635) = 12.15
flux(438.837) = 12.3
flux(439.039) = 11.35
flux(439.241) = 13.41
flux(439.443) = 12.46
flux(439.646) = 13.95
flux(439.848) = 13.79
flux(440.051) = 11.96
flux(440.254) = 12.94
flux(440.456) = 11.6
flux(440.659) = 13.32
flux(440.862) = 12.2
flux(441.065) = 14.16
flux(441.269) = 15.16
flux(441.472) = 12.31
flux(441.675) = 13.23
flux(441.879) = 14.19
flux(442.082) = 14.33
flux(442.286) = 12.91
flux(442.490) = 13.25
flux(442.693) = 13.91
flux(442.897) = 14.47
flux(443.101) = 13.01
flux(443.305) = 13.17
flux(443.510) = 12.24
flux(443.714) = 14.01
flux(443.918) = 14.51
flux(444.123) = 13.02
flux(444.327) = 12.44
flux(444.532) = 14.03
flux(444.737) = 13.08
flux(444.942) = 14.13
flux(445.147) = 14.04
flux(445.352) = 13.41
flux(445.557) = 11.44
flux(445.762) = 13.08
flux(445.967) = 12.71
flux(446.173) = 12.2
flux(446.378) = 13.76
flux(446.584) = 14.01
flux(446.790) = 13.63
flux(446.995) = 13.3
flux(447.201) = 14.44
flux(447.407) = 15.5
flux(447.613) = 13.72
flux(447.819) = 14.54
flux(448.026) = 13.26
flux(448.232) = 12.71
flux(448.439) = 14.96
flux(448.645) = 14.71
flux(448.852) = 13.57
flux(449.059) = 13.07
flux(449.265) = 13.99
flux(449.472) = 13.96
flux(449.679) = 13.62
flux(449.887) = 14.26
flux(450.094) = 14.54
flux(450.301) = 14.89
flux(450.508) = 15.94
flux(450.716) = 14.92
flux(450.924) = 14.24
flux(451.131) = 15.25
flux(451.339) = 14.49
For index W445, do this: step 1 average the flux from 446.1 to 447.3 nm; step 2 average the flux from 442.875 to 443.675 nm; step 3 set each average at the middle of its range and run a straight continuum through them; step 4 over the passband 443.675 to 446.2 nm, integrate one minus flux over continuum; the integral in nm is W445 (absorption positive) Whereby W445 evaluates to 0.02 nm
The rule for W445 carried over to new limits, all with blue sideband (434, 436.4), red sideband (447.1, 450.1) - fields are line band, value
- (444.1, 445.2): 0.01 nm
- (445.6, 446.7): 0.06 nm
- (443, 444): 0.01 nm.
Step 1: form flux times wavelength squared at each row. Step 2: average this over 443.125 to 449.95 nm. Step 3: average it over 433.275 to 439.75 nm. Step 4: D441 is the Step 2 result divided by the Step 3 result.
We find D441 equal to 1.1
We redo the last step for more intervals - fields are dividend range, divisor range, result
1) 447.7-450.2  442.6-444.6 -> 1.06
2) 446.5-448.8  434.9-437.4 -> 1.13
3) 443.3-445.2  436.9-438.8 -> 1.17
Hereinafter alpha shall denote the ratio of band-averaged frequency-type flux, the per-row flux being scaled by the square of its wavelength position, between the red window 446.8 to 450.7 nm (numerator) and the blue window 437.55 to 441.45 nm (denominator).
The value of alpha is 1.18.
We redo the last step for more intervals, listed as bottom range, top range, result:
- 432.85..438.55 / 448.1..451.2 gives 1.22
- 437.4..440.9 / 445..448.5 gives 1.15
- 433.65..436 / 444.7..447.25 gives 1.16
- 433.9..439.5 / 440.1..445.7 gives 1.11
